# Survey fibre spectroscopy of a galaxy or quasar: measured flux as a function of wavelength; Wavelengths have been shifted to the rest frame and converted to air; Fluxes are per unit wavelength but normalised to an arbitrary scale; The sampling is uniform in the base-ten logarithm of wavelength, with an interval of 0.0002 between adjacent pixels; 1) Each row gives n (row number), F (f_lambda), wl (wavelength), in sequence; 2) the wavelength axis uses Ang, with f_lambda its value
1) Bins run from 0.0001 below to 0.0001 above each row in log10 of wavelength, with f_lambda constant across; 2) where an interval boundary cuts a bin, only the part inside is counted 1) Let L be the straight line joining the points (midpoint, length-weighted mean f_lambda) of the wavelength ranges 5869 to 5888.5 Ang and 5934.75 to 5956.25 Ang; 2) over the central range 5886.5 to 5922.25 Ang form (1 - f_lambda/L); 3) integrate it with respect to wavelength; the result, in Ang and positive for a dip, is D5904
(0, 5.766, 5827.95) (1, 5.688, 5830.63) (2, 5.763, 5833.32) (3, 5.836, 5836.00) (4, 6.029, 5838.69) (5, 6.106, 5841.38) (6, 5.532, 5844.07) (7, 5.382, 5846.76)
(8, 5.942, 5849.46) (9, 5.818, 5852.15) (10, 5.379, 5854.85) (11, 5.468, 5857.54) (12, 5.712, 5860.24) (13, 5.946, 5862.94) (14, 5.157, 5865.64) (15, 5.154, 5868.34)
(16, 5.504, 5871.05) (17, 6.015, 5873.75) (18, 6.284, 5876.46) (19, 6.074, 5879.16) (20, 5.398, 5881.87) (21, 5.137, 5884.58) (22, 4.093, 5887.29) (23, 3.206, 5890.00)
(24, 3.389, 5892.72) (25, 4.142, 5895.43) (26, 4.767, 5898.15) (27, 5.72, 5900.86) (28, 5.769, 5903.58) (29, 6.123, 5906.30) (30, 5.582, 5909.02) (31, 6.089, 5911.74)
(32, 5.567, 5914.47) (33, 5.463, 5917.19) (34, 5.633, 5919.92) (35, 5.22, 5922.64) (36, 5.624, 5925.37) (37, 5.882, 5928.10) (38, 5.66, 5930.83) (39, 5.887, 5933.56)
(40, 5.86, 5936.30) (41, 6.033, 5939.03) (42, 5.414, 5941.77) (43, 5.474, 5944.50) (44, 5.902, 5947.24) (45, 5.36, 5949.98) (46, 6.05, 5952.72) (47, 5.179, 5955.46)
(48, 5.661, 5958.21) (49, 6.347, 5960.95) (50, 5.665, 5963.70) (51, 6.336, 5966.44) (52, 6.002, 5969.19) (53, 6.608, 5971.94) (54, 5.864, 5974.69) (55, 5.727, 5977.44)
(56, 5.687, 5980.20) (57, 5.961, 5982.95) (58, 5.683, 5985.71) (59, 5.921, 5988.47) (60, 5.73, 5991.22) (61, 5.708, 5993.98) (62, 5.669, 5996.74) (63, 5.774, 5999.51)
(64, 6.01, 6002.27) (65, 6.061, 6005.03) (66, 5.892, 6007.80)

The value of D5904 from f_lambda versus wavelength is 3.25 Ang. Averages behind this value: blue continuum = 5.5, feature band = 5.06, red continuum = 5.67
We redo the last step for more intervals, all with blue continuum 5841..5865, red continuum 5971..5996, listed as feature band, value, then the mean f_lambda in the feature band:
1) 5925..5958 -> 0.58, 5.69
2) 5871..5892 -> 2.09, 5.14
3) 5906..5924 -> 0.36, 5.64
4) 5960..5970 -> -0.43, 6.08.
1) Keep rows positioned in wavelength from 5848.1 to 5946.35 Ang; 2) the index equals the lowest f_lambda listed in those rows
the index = 3.206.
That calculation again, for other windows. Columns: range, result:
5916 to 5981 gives 5.179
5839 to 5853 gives 5.382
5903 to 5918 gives 5.463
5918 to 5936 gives 5.22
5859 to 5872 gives 5.154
